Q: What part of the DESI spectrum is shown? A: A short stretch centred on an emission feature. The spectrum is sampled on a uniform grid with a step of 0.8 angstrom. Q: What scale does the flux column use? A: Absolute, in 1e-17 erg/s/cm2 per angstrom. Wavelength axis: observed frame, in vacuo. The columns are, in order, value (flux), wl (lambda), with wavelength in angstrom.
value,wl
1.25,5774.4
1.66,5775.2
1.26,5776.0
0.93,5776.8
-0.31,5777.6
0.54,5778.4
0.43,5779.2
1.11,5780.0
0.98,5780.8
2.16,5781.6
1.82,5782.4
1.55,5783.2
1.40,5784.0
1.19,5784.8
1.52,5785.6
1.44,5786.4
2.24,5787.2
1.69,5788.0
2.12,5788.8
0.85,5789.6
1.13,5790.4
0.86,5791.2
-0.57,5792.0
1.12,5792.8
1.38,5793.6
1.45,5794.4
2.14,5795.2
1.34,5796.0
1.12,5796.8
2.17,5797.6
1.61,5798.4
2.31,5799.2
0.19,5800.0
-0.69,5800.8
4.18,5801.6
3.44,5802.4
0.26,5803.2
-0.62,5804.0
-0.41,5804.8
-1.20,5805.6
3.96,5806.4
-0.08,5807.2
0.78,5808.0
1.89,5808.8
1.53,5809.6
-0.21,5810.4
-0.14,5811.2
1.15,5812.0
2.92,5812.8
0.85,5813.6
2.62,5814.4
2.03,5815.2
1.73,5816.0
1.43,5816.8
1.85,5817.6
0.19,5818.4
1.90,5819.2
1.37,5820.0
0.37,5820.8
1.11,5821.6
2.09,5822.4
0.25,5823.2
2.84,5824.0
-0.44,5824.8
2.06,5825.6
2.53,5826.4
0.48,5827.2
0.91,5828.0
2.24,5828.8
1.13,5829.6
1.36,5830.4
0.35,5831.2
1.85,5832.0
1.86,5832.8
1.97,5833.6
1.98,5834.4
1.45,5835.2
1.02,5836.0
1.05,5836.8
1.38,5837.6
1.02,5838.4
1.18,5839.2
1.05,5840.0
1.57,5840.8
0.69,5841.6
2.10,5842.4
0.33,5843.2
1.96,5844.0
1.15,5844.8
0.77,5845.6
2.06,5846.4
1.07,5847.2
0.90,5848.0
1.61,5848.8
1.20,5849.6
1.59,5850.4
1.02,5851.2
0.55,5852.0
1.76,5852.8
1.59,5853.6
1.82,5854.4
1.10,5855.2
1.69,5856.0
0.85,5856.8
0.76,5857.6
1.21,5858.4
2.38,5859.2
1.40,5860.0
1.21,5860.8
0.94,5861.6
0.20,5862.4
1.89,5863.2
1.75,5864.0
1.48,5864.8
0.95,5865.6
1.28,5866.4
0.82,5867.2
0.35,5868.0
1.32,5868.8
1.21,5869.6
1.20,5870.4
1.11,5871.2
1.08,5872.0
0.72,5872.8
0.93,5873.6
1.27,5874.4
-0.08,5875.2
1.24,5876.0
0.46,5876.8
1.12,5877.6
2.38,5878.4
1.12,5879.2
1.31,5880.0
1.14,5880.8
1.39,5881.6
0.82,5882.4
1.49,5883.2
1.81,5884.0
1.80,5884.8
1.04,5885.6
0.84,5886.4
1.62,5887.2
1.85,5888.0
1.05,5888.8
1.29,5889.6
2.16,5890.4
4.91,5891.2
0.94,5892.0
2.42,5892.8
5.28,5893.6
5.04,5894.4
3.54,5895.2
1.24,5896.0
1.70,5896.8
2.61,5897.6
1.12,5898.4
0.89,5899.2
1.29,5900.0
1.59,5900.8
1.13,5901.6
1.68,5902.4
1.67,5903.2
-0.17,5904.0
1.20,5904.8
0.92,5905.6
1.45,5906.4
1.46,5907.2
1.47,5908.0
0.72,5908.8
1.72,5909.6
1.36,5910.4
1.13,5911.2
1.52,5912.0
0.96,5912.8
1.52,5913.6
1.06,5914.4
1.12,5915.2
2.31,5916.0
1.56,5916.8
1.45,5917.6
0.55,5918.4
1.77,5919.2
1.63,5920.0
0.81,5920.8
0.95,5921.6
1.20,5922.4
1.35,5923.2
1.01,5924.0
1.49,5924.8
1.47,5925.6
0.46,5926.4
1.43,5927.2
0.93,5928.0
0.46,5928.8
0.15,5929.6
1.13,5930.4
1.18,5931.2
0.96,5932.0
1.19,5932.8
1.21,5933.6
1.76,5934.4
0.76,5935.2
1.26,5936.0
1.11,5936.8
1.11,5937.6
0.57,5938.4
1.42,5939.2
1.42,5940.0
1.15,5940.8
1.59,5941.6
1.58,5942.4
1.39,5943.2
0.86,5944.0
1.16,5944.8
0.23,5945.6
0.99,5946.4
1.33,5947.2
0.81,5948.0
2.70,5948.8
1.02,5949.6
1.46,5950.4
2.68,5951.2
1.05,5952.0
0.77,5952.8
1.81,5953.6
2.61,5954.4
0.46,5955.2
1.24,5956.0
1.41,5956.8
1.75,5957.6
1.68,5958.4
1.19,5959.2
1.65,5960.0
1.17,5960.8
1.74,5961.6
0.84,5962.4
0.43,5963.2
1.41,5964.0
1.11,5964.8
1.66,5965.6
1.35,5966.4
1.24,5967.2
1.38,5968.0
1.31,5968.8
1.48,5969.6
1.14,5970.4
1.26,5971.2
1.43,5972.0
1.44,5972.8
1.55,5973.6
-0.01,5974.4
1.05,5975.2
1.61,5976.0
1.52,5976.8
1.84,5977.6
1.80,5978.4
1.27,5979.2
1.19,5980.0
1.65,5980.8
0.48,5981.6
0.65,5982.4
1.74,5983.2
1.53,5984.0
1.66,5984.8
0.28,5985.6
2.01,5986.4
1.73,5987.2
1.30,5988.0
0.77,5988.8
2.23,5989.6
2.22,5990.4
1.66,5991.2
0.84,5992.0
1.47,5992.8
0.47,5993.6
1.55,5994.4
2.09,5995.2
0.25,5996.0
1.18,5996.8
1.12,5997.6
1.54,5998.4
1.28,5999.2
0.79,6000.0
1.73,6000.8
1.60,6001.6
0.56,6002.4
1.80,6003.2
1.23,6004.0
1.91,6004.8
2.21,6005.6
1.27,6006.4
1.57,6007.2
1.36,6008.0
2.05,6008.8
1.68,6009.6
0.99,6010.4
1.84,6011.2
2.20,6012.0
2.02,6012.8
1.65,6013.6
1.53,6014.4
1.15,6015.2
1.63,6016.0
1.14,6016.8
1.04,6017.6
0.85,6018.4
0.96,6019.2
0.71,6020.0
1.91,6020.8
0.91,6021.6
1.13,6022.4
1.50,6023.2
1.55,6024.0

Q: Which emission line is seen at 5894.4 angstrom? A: Hbeta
